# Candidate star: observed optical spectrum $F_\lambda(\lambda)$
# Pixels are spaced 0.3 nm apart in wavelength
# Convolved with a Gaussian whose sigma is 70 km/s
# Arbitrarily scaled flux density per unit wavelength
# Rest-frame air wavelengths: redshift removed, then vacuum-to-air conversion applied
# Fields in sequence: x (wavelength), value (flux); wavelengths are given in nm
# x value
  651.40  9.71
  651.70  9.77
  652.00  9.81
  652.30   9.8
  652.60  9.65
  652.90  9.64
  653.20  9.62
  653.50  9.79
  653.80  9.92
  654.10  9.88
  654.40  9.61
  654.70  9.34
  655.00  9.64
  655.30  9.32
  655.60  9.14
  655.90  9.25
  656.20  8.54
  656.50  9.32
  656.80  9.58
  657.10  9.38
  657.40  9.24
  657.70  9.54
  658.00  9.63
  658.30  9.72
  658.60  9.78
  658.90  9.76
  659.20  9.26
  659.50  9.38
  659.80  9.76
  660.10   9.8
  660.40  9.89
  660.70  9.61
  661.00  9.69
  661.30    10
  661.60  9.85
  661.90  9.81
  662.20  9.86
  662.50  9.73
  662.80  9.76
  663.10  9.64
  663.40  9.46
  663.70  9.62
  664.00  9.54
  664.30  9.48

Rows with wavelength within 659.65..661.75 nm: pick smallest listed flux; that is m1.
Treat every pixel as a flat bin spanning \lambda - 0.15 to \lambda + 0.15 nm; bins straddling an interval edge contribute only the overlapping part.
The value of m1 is 9.61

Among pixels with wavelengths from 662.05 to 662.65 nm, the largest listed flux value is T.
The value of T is 9.86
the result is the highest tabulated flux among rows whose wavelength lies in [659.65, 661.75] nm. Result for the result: 10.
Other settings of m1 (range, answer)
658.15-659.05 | 9.72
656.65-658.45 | 9.24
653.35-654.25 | 9.79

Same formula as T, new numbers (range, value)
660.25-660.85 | 9.89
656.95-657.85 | 9.54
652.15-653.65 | 9.8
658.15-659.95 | 9.78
